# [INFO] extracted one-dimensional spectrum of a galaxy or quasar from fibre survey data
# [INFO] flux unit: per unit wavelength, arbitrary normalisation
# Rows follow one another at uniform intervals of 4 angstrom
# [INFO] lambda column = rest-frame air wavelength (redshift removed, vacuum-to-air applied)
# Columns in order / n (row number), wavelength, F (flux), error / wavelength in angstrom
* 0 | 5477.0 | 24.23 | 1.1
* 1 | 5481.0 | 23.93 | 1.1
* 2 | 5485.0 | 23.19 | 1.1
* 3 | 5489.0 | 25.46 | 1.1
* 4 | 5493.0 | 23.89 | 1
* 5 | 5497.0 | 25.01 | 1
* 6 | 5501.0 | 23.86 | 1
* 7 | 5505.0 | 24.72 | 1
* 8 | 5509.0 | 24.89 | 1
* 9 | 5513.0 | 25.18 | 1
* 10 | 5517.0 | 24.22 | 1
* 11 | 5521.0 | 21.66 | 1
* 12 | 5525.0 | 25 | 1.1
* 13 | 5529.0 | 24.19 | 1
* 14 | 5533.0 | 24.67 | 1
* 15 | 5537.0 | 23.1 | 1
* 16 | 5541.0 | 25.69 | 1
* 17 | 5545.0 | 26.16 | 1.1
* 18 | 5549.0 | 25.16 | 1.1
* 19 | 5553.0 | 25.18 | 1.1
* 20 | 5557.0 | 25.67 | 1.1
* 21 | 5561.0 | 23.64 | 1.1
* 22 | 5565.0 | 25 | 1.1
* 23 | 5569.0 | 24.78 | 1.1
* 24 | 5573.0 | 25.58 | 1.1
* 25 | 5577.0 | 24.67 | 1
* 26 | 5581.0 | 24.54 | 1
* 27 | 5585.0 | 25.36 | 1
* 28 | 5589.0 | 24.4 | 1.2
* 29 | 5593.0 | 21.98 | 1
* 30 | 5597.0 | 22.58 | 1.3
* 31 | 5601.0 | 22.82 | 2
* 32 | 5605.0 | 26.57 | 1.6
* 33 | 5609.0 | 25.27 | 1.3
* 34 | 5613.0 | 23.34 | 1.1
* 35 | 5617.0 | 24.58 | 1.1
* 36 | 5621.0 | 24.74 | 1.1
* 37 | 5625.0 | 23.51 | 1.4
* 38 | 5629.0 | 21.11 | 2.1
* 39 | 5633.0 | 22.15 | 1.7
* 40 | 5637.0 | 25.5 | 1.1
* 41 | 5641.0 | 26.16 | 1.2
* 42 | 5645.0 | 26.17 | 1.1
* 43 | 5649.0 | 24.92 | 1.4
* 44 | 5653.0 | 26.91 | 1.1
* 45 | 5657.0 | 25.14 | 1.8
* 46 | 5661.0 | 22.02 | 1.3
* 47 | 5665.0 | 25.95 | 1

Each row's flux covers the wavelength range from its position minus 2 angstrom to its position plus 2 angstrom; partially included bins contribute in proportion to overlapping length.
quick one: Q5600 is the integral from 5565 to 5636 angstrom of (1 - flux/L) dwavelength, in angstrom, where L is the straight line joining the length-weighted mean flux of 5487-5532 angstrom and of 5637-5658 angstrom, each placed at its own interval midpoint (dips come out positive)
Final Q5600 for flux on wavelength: 3.6 angstrom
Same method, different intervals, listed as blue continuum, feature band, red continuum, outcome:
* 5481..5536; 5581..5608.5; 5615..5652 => 0.3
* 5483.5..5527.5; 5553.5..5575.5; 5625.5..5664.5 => -0.5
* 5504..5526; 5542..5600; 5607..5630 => -1.4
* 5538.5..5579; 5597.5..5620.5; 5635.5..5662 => 0.8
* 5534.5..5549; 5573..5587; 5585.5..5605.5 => -0.6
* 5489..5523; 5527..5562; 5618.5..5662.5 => -0.8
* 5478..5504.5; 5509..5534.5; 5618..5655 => 0.1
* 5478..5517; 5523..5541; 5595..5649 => 0.0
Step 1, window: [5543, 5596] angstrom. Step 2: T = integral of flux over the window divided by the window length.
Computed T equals 24.7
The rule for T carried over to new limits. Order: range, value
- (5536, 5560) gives 25.2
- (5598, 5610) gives 24.7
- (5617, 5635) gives 23.1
